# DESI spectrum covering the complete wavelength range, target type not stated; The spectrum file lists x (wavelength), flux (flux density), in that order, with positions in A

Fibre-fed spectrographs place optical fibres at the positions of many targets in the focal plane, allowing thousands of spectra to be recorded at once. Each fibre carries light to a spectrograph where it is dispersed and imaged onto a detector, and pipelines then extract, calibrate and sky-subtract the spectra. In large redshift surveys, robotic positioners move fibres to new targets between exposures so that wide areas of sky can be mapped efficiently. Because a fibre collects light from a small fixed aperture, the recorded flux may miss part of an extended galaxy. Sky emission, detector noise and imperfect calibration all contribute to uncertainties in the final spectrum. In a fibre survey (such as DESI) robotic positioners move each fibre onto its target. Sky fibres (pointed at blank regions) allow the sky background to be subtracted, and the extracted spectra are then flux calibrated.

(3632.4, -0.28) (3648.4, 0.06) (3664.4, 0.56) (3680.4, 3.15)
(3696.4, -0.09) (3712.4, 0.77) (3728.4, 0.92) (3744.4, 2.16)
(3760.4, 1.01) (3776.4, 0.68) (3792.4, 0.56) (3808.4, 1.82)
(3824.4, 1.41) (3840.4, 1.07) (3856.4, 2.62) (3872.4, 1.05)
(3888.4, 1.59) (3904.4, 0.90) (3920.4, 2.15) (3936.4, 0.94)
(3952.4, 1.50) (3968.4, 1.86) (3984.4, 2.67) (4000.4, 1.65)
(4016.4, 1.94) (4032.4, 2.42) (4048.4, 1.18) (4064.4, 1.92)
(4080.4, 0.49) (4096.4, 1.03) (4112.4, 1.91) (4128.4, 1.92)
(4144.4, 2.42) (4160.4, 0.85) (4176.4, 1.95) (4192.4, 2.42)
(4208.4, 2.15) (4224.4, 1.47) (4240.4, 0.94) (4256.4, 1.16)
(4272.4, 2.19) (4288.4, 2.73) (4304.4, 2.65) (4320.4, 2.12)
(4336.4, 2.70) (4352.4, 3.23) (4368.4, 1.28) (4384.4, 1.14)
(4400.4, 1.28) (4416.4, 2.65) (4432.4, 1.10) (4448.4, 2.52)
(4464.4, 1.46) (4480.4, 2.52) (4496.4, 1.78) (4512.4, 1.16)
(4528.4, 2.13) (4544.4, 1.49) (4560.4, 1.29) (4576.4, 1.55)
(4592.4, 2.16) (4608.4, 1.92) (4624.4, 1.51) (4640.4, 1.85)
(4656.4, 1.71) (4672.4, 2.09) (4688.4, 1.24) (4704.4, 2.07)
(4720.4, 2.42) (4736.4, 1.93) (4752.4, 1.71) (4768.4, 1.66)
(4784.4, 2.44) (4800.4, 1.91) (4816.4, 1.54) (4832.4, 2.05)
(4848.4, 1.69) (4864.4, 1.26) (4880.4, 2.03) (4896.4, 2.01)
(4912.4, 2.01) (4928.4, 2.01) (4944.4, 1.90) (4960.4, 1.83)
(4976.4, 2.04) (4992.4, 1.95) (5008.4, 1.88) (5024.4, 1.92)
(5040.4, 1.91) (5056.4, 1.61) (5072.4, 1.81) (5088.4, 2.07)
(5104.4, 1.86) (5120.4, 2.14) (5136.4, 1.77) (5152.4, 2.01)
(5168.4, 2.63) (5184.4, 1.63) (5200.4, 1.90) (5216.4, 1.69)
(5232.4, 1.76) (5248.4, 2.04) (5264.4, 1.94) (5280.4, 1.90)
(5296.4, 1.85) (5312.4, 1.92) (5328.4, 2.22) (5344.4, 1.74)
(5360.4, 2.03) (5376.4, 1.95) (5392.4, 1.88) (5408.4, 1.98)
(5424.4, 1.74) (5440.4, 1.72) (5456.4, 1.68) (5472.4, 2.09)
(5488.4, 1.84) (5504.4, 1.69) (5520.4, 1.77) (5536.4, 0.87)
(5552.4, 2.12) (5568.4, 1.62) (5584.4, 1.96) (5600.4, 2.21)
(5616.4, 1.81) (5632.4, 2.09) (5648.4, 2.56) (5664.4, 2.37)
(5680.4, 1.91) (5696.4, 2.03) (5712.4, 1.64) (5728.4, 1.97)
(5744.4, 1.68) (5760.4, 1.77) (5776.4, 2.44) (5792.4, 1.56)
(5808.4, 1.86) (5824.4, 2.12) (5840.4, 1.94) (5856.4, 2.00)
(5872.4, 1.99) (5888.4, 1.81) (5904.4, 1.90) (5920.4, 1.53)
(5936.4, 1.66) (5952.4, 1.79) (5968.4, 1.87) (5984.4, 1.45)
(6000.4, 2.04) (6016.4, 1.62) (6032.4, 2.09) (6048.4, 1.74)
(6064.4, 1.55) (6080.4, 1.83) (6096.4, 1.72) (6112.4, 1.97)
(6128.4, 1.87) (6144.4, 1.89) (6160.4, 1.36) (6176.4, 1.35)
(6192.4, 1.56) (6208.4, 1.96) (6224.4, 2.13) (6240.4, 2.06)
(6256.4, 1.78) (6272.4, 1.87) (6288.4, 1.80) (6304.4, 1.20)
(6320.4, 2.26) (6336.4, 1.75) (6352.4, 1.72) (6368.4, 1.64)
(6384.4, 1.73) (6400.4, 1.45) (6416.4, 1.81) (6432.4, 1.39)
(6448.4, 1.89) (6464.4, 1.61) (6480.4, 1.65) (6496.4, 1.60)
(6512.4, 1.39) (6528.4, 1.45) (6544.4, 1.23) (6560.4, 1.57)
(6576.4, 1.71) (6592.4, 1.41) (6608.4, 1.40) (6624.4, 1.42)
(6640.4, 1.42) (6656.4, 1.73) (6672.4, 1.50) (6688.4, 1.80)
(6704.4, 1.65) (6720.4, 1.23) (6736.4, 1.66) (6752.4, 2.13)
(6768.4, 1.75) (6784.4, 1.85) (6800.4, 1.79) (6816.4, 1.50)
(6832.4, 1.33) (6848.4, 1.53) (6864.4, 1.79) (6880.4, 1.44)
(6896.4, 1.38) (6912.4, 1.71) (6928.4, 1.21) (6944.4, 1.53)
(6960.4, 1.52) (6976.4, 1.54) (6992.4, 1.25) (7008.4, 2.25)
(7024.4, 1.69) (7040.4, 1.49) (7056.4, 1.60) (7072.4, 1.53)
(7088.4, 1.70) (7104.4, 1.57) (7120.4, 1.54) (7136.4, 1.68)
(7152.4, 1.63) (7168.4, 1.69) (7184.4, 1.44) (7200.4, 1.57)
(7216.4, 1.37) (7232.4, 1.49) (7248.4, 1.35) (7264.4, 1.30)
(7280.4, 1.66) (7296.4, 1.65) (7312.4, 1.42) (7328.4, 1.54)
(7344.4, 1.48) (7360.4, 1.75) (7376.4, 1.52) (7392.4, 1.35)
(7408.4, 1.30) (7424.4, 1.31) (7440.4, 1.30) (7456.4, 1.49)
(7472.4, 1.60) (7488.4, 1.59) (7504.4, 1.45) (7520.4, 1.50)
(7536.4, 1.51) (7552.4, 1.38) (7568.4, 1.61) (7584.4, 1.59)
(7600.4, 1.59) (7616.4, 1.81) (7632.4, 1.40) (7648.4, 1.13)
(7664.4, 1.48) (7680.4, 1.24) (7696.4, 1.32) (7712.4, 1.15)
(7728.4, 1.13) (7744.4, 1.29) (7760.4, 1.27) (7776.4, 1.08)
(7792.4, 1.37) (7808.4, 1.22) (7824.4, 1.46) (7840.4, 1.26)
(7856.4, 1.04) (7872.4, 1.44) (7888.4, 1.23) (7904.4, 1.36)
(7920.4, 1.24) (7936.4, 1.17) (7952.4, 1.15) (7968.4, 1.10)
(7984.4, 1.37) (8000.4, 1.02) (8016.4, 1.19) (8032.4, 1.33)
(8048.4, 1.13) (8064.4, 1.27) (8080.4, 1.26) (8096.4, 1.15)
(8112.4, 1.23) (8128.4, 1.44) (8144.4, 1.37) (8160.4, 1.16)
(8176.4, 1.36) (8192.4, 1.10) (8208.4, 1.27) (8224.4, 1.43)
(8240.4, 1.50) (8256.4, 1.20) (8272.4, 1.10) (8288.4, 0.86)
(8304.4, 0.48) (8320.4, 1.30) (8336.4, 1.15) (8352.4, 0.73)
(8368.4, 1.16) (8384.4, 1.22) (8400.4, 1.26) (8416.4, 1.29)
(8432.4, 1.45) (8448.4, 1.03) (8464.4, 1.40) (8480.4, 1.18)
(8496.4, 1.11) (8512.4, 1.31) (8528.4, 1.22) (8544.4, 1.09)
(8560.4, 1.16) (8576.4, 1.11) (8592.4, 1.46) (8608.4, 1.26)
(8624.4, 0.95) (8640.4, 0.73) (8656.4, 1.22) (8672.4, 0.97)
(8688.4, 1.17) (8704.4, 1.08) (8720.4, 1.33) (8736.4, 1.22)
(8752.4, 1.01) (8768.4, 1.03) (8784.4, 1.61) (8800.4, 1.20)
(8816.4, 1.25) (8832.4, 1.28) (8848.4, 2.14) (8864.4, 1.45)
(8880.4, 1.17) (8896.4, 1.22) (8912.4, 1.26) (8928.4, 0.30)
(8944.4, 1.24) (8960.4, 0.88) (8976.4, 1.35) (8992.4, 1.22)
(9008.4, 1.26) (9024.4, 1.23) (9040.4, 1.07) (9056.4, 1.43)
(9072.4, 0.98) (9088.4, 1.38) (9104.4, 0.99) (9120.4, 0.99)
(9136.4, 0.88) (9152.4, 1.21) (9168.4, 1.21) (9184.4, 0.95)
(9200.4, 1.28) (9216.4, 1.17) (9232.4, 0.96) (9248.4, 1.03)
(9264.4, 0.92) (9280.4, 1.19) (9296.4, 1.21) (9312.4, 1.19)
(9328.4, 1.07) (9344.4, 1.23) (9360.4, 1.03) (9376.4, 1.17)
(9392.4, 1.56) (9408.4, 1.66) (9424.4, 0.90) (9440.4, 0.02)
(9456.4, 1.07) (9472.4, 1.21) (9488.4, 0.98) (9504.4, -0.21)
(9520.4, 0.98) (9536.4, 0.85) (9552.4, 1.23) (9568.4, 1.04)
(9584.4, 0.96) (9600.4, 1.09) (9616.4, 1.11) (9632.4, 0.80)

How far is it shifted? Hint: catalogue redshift 0.35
